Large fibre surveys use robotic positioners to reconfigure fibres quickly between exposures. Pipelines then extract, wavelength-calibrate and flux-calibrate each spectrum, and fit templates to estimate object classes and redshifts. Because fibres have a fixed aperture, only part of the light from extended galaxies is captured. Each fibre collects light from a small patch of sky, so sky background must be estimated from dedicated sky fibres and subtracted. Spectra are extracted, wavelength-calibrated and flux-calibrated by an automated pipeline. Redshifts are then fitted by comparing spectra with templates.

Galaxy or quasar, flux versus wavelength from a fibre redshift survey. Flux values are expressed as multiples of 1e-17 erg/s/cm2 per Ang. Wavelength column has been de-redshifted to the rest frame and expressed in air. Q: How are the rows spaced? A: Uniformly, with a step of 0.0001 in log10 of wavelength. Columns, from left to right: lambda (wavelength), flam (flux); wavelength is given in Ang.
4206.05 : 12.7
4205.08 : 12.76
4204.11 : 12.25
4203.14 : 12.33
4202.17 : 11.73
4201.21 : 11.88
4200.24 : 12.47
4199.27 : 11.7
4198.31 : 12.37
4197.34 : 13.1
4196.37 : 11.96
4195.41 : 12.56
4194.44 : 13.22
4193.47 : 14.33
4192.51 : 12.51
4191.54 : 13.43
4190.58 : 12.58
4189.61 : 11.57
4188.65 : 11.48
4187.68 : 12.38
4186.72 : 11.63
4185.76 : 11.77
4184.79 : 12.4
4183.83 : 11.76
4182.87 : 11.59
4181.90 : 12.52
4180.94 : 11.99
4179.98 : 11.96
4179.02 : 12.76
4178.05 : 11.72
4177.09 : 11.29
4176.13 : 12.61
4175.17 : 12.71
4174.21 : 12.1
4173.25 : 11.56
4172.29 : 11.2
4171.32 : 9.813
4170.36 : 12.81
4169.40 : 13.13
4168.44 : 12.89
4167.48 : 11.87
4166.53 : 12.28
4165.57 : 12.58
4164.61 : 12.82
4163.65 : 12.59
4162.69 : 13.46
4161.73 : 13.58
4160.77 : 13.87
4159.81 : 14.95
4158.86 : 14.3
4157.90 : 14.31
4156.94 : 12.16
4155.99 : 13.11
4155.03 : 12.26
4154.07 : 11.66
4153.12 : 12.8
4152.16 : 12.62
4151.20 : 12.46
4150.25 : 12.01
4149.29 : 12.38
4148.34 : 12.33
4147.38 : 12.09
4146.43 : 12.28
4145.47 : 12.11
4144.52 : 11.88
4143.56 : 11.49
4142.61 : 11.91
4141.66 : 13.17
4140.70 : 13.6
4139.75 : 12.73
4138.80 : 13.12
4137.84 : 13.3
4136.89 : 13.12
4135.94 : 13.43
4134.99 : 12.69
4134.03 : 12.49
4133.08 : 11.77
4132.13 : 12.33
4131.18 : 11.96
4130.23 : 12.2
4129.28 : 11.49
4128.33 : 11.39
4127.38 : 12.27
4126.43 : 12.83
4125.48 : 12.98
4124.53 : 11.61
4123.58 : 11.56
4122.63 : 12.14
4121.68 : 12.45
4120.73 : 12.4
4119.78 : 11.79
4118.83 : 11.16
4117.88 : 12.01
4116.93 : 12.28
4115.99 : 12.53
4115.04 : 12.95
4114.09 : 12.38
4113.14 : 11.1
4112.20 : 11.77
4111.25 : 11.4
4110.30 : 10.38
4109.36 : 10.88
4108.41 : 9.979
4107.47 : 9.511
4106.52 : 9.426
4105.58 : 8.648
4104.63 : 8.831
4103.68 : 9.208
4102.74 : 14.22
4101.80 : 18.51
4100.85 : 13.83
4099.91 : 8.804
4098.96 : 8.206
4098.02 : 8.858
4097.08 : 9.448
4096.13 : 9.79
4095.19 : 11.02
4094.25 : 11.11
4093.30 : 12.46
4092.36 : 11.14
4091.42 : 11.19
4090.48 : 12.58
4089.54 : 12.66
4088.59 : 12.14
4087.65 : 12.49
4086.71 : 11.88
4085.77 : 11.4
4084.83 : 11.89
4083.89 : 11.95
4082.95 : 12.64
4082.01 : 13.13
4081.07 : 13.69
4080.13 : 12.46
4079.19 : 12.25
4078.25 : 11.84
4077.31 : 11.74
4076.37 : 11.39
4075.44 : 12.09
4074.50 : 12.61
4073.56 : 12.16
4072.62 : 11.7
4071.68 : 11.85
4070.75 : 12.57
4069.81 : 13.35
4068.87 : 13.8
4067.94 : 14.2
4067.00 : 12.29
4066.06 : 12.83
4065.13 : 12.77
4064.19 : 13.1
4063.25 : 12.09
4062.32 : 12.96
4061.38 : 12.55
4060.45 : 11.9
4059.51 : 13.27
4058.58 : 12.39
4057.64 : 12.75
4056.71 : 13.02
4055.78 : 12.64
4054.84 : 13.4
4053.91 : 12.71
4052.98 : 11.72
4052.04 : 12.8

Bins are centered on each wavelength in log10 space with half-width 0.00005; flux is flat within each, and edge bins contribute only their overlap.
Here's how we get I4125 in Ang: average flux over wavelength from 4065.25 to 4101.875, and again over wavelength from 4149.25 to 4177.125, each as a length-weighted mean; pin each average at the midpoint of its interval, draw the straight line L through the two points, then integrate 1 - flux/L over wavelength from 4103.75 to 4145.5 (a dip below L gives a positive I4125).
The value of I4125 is 1.7 Ang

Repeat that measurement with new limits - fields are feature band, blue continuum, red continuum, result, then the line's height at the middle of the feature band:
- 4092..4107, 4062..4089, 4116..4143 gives 1.90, 12.4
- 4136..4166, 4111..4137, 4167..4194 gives -1.63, 12.2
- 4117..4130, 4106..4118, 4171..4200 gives -0.71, 11.4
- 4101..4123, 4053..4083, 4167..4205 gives 1.54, 12.5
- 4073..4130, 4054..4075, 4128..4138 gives 4.03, 12.5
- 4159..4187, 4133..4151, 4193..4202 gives 0.41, 12.6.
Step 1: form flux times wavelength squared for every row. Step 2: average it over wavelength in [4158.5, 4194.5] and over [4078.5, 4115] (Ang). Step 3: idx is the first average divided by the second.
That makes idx 1.13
